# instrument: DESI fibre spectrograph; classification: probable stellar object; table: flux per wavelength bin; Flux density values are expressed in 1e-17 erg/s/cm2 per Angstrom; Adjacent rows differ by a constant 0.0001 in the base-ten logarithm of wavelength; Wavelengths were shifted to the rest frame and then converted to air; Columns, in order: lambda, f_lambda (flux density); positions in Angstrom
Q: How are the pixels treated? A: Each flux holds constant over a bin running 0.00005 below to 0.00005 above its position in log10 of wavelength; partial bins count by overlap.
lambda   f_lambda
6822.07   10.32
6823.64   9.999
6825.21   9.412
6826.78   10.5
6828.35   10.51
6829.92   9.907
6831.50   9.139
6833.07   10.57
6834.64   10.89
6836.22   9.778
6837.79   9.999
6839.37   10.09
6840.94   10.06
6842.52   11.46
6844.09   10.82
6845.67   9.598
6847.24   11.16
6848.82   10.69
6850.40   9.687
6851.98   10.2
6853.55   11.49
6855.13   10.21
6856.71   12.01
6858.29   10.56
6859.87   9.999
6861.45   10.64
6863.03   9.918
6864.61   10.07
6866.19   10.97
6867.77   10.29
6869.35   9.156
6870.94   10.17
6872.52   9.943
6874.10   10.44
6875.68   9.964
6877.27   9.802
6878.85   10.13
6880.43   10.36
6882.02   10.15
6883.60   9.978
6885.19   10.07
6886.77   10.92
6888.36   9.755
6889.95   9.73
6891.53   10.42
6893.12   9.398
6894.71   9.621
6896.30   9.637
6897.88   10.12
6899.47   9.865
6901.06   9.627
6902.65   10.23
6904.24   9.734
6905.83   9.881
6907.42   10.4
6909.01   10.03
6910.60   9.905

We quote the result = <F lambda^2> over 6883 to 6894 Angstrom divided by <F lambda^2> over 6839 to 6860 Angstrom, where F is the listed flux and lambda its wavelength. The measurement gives 0.96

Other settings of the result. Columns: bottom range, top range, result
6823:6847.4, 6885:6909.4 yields 0.99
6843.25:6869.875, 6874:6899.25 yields 0.97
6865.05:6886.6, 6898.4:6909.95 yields 0.99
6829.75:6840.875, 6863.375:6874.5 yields 1.02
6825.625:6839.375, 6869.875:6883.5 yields 1.01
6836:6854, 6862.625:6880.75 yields 0.98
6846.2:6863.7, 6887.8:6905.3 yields 0.94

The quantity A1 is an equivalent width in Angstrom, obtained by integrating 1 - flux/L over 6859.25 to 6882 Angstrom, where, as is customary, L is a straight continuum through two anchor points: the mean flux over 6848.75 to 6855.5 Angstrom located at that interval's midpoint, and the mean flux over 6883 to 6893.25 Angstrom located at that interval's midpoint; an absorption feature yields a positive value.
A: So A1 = 0.3 Angstrom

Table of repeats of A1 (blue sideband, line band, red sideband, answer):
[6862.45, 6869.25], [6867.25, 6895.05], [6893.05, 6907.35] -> 0.1 Angstrom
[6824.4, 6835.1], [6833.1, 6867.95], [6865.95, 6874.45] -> -1.3 Angstrom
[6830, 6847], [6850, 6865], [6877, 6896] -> -0.5 Angstrom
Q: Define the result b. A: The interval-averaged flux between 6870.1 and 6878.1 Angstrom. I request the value 10.1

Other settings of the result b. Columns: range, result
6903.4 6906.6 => 9.81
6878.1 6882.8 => 10.2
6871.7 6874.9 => 10.2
